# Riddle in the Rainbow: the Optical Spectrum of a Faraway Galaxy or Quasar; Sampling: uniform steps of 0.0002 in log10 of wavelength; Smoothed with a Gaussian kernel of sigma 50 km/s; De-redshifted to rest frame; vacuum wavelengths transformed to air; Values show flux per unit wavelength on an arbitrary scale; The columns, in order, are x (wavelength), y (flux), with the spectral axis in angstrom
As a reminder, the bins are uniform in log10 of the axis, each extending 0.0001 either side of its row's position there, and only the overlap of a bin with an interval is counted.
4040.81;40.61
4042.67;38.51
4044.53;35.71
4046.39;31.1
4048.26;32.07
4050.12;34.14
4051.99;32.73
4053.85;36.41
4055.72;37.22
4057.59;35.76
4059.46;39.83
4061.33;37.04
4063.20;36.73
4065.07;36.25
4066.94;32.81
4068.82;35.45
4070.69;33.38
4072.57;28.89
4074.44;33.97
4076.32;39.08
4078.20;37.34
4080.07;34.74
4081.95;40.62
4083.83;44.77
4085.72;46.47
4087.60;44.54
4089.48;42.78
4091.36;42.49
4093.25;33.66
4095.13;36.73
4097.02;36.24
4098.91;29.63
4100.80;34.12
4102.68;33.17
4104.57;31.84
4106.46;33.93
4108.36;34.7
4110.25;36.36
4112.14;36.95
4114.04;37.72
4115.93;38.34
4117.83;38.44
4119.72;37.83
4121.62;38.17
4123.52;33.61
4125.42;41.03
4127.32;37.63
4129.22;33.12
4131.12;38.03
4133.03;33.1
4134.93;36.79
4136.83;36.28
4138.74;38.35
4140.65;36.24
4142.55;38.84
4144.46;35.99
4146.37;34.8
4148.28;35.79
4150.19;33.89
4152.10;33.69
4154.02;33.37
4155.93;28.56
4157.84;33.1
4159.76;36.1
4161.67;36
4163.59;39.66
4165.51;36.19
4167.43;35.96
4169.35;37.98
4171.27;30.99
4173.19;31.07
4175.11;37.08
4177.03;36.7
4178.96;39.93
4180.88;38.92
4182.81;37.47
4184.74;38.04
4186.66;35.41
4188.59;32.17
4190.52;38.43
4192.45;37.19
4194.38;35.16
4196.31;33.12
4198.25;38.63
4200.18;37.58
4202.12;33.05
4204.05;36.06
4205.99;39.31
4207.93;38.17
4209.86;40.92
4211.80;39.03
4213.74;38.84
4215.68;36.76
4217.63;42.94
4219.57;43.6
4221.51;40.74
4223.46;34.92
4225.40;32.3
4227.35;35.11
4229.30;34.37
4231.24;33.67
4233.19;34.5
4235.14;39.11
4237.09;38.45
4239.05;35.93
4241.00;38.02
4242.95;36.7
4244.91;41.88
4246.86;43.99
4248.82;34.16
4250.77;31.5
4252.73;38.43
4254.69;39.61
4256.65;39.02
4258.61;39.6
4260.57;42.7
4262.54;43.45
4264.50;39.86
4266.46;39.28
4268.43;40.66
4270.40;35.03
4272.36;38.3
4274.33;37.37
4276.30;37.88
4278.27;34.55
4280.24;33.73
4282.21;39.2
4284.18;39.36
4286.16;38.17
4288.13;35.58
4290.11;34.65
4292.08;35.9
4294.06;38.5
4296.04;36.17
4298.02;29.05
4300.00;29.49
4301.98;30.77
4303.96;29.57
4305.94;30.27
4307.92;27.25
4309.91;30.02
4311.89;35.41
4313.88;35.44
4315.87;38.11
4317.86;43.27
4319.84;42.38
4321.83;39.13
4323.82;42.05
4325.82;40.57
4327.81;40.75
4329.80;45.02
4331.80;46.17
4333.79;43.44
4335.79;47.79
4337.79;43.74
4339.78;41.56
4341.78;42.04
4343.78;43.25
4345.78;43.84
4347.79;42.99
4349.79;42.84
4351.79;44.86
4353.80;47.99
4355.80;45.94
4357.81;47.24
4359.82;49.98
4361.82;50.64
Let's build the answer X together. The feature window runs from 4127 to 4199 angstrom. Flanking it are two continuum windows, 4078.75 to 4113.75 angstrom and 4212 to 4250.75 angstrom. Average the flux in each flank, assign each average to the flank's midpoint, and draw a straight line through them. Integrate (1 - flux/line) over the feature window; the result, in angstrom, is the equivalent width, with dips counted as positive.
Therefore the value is 3.3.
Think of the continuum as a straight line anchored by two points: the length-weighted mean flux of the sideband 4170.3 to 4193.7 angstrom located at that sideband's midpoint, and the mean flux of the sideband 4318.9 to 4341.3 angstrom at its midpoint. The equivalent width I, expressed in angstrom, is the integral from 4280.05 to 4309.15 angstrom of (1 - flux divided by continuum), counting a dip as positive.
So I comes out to 5.3 angstrom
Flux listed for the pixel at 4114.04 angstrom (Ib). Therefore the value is 37.72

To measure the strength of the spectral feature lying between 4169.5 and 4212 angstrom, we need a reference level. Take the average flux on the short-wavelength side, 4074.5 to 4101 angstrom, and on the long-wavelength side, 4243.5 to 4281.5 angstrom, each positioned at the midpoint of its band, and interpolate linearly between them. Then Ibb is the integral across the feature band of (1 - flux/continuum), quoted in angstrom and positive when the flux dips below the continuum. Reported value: 2.2 angstrom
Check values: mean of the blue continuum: 38.8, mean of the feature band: 36.6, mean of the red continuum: 38.5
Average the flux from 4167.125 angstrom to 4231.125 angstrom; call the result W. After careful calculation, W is 36.9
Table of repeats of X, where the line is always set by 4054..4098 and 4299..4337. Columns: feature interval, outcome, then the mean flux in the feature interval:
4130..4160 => 2.0 angstrom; 35.1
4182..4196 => 0.6 angstrom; 36.1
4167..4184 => 0.6 angstrom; 36.3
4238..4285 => -0.7 angstrom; 38.3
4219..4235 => 0.7 angstrom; 36.1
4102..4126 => 0.9 angstrom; 36.3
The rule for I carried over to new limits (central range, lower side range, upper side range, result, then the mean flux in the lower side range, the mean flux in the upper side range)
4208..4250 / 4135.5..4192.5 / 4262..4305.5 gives -2.3 angstrom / 35.8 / 36.1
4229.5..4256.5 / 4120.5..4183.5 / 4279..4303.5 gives -1.6 angstrom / 35.9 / 34.9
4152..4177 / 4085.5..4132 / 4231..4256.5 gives 1.7 angstrom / 37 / 37.5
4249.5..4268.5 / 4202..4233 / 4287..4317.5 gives -2.0 angstrom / 37.5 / 33.3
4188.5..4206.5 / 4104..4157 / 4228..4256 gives 0.2 angstrom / 35.9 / 37.2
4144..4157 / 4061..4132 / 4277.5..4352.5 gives 1.2 angstrom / 36.8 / 38.3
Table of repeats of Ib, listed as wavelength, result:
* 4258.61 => 39.6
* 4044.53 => 35.71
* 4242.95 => 36.7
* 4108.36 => 34.7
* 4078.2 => 37.34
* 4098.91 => 29.63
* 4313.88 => 35.44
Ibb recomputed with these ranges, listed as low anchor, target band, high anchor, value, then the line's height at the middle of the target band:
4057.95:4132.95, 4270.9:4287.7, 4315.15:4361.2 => 2.0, 42.1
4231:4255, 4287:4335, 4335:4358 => 6.1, 42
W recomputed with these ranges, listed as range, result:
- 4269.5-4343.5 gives 37.6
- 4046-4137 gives 36.4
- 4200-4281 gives 37.9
